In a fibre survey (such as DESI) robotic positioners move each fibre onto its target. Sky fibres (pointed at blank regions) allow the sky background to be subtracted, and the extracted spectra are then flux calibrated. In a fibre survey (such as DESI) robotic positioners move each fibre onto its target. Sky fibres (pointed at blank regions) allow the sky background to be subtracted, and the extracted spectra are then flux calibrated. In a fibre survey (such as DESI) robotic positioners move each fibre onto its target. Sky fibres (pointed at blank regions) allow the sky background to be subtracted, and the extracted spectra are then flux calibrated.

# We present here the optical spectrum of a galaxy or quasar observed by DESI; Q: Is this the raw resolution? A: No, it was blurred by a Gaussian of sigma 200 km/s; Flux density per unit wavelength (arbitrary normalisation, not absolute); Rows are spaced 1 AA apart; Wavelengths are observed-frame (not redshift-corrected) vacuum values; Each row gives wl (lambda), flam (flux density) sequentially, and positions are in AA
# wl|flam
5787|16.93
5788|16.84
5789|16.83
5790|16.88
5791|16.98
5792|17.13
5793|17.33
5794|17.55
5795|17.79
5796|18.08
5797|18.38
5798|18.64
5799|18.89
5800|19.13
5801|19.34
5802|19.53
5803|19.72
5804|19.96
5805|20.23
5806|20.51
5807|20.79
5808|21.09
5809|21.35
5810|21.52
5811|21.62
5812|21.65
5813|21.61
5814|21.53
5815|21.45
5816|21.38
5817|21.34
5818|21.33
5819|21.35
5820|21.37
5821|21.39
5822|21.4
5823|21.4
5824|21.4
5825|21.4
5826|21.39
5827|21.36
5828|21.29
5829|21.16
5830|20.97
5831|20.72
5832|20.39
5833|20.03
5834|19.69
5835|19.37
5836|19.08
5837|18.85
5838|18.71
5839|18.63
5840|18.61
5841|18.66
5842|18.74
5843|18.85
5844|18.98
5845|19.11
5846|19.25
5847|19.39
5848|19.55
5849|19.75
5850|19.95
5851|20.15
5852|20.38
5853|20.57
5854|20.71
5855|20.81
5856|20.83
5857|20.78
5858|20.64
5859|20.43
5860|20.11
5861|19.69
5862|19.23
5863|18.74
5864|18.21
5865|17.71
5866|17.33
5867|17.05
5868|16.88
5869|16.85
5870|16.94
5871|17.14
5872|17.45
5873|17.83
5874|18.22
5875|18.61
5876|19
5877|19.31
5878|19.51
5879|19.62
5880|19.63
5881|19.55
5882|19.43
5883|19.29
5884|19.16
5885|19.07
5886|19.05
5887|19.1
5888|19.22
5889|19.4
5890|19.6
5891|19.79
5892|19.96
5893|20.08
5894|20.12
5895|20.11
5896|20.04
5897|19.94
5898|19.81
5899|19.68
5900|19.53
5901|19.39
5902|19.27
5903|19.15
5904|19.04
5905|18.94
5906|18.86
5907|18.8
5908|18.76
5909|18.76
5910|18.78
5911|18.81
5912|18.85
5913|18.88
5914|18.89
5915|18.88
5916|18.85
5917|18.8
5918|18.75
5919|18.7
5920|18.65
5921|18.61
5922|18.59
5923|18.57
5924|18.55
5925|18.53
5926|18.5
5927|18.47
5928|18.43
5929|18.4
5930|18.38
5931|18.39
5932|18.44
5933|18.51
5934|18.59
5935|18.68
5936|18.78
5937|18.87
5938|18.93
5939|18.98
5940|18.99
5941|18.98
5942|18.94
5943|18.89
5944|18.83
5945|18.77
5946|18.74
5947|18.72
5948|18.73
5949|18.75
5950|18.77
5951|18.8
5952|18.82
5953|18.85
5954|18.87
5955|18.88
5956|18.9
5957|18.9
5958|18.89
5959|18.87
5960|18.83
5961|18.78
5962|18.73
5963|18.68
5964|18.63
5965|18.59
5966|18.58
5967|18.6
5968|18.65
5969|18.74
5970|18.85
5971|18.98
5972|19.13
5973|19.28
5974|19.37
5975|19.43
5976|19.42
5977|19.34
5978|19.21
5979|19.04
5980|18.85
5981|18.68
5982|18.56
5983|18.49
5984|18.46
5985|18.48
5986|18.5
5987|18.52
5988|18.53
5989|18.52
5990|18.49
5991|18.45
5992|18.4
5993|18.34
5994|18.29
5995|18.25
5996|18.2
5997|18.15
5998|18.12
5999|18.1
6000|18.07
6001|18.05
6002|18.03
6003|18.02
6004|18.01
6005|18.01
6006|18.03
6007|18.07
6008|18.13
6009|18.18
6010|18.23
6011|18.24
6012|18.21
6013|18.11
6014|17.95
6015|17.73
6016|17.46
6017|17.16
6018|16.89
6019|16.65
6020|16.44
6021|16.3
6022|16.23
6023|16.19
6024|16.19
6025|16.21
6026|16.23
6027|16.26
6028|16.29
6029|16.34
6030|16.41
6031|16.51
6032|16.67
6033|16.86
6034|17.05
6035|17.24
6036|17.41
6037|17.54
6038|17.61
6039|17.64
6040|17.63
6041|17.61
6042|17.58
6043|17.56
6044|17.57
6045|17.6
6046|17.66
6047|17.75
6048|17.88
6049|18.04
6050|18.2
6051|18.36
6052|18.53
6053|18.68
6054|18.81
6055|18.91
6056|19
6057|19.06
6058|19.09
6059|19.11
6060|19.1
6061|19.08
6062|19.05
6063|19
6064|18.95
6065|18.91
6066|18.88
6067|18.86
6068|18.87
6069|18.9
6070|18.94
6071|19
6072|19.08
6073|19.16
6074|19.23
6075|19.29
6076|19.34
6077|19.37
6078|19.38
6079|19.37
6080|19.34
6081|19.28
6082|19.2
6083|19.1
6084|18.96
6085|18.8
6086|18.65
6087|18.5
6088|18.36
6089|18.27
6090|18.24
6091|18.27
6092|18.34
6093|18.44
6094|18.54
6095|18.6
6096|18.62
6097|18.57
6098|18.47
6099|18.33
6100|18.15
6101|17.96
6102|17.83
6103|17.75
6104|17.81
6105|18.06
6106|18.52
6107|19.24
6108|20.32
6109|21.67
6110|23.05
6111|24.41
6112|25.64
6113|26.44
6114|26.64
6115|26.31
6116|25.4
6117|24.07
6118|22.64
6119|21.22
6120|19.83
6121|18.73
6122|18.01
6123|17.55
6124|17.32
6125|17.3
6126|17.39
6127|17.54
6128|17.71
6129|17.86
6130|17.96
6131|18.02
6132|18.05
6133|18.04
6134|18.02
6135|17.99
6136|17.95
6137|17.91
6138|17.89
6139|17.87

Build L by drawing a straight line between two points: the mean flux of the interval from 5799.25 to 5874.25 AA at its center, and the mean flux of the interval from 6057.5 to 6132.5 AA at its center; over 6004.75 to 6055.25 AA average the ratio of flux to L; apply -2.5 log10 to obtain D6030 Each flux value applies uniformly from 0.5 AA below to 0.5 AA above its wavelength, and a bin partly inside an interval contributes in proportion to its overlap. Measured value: 0.13 mag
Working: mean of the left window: 19.9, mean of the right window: 19.5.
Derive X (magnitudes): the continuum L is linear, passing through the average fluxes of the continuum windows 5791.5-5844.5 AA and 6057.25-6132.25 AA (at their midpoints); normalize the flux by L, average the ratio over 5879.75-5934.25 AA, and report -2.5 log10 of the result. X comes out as 0.05 mag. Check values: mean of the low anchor 20.1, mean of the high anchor 19.5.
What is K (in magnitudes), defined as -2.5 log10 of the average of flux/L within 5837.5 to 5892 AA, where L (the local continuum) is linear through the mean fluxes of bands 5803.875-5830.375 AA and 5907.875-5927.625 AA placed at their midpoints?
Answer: 0.052 mag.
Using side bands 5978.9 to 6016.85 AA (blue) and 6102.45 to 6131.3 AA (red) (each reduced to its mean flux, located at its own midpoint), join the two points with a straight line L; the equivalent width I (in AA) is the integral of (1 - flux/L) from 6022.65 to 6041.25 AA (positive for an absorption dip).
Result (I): 2.0 AA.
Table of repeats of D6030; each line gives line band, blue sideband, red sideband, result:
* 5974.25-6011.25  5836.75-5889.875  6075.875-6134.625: 0.05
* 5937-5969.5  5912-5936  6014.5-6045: -0.04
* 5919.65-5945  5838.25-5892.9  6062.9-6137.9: 0.03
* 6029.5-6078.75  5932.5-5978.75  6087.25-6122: 0.09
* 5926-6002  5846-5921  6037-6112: 0.02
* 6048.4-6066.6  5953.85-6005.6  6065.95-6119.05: 0.04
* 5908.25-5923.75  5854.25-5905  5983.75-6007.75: 0.01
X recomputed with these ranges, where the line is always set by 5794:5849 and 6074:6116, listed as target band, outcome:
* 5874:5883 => 0.04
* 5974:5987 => 0.06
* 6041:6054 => 0.11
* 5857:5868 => 0.07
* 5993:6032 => 0.14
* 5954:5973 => 0.07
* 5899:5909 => 0.05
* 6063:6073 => 0.05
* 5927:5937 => 0.08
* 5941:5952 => 0.07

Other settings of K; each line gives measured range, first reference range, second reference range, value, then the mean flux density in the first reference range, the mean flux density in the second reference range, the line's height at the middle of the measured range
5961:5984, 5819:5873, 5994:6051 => -0.05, 19.6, 17.5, 18.1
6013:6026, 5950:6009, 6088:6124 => 0.14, 18.6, 20.2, 19.1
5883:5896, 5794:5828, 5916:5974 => 0.00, 20.6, 18.7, 19.5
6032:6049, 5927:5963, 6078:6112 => 0.09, 18.8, 19.1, 19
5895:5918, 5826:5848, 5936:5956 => 0.00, 19.7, 18.8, 19.1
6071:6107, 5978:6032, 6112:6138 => 0.03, 17.7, 19.9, 19.3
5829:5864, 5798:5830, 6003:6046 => 0.03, 20.9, 17.3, 20.3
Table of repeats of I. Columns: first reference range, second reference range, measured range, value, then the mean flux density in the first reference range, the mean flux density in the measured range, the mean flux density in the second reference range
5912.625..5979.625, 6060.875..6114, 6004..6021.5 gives 1.3 AA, 18.8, 17.6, 19.4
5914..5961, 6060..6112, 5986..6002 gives 0.5 AA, 18.7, 18.3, 19.1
